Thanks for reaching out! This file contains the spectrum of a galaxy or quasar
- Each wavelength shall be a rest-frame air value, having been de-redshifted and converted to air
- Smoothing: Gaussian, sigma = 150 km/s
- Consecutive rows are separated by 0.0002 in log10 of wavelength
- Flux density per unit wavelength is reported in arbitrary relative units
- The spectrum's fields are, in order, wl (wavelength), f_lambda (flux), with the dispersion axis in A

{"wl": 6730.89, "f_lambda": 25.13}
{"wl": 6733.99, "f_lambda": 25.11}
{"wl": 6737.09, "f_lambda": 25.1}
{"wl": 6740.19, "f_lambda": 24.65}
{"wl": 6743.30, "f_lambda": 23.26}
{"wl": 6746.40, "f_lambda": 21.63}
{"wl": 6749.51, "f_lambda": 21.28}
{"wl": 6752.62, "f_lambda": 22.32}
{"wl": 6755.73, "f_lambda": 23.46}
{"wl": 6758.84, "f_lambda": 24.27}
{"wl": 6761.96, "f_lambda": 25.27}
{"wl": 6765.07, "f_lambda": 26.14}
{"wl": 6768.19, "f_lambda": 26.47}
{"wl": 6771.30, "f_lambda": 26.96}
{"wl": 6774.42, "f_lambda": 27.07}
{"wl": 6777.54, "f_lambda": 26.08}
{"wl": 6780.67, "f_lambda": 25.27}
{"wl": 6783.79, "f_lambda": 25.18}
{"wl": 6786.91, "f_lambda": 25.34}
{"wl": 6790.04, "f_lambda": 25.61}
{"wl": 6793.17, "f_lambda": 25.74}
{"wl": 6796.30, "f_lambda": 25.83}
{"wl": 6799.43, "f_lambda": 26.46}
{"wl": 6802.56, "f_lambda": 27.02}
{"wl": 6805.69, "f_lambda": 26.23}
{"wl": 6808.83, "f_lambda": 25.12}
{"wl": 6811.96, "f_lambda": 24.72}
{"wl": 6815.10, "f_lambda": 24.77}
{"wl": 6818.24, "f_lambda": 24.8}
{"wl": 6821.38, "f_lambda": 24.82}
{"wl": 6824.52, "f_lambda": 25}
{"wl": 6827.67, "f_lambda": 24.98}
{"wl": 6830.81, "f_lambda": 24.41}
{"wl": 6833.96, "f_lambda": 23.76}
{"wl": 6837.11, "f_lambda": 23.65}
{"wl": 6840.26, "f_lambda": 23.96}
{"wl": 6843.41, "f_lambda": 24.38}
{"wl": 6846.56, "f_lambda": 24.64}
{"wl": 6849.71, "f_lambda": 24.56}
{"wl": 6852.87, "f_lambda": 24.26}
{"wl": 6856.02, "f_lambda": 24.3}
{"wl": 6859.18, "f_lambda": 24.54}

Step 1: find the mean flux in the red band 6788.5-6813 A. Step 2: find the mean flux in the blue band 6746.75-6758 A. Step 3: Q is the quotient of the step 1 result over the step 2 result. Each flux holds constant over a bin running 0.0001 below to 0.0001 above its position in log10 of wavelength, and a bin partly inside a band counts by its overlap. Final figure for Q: 1.2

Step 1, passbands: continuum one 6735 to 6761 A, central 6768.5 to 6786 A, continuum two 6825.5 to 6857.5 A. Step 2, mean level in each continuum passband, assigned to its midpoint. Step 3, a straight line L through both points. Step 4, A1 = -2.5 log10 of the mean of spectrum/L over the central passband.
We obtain -0.11 mag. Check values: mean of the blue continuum 23.3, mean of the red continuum 24.3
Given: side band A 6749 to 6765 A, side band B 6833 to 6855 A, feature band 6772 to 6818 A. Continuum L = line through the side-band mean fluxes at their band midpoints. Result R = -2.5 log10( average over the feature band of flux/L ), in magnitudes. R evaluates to -0.08 mag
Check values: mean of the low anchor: 23.7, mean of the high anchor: 24.2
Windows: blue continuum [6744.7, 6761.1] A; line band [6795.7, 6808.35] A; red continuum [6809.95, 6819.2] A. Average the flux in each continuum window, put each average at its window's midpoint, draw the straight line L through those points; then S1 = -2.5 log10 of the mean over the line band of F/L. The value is -0.08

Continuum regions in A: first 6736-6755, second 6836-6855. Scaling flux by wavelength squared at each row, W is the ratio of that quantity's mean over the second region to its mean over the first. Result 1.1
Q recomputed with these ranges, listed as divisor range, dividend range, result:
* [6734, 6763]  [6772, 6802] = 1.10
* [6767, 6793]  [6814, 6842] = 0.94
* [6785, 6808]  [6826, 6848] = 0.93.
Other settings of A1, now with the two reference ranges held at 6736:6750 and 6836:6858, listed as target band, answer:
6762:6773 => -0.125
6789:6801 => -0.094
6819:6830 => -0.037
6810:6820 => -0.037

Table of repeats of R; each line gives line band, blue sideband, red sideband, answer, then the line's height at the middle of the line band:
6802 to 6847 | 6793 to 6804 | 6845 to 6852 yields 0.028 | 25.4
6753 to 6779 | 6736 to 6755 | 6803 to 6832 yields -0.087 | 23.6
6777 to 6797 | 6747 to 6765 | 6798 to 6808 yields -0.004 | 25.4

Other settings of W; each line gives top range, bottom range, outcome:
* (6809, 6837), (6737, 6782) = 1.02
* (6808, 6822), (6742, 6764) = 1.09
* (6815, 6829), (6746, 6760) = 1.12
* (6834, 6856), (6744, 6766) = 1.06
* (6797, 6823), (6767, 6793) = 0.99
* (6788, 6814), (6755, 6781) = 1.01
